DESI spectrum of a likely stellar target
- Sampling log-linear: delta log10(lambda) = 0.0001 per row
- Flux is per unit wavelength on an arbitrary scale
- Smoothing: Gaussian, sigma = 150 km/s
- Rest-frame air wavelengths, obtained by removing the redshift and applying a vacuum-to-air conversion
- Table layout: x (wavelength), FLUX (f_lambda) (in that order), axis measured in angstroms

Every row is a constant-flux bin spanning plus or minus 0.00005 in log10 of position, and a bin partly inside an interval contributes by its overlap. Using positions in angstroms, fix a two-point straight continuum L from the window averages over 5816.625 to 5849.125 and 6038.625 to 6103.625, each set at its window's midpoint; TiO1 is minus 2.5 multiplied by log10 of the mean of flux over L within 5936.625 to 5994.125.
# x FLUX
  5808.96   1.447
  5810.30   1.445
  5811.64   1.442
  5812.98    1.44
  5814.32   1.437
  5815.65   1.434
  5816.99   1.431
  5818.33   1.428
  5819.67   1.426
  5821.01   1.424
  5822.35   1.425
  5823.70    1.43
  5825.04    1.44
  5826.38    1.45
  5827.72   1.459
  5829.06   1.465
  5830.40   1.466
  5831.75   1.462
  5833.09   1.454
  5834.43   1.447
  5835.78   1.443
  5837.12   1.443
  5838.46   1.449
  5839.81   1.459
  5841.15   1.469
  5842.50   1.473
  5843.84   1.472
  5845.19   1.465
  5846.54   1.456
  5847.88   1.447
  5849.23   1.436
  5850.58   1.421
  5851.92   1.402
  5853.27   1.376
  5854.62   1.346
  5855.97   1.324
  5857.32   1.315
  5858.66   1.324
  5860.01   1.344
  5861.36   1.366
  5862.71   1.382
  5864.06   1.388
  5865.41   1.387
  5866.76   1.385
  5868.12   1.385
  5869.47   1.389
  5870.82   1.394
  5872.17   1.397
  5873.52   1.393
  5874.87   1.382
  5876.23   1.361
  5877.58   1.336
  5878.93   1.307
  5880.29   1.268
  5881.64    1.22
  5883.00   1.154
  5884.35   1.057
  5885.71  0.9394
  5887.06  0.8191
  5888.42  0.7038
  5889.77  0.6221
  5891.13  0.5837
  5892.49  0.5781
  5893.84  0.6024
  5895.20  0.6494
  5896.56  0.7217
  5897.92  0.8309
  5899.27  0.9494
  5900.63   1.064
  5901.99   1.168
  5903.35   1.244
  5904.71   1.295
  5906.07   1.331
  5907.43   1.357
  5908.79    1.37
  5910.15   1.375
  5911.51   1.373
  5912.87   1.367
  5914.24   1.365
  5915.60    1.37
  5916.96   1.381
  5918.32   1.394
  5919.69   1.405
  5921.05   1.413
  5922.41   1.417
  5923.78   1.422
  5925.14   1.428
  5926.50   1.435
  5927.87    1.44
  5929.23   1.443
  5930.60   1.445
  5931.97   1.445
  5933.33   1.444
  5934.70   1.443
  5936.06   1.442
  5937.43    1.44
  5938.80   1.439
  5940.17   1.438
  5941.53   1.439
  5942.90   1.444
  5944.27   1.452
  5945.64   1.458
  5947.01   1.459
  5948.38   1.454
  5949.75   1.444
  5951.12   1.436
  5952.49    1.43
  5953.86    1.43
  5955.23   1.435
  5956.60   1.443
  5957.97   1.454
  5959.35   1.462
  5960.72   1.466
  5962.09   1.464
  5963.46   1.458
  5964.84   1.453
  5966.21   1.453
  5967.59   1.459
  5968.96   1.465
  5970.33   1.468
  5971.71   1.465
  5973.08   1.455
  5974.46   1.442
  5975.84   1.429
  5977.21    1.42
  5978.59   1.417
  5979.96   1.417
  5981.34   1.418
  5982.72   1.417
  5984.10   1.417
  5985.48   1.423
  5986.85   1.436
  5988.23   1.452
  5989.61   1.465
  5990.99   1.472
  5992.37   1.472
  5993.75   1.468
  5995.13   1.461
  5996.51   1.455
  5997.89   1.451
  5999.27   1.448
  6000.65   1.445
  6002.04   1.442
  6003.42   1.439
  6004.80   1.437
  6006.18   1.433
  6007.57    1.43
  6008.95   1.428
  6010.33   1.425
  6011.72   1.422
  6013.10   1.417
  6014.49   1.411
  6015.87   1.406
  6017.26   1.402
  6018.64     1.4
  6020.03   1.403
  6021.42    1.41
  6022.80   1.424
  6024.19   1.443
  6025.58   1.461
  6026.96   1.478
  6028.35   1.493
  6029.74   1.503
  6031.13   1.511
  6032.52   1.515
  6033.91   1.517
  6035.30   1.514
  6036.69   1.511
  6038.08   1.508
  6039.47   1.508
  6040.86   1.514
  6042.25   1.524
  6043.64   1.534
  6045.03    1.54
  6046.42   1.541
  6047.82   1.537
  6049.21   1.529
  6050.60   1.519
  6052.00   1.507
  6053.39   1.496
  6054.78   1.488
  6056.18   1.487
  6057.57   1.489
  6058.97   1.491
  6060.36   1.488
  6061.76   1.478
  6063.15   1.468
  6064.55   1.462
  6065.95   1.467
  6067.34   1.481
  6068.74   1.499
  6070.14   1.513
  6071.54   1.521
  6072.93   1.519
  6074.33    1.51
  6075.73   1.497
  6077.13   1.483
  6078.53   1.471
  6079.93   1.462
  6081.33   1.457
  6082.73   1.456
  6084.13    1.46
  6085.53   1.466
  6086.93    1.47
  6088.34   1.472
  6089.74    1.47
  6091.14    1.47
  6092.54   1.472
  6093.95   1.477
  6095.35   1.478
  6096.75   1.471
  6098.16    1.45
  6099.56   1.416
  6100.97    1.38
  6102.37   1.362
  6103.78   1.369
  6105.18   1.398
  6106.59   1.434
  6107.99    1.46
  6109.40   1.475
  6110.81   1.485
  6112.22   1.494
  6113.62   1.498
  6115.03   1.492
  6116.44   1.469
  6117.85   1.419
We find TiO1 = 0.02 mag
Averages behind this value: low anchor 1.45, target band 1.45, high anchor 1.48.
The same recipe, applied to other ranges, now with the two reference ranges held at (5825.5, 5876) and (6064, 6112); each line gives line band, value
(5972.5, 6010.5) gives 0.00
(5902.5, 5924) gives 0.05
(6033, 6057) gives -0.05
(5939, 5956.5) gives -0.01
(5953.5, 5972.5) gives -0.01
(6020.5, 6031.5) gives -0.01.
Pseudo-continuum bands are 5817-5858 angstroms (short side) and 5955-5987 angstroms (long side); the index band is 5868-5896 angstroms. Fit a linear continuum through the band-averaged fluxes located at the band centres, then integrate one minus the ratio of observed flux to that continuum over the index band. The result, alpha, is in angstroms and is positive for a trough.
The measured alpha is 7.2 angstroms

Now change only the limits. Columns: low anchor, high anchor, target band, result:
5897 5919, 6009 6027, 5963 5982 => -1.3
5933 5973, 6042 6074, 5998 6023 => 0.9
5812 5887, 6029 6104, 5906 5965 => -0.1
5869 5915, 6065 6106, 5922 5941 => -4.0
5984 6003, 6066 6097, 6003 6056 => -0.4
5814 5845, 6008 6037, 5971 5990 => 0.2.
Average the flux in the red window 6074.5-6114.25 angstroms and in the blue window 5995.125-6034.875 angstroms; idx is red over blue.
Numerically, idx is 1.0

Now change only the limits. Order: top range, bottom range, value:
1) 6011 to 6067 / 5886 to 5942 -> 1.22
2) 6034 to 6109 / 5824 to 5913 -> 1.17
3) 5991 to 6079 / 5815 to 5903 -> 1.16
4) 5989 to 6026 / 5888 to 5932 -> 1.22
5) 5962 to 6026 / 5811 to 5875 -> 1.01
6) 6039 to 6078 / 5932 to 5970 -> 1.04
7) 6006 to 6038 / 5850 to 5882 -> 1.07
